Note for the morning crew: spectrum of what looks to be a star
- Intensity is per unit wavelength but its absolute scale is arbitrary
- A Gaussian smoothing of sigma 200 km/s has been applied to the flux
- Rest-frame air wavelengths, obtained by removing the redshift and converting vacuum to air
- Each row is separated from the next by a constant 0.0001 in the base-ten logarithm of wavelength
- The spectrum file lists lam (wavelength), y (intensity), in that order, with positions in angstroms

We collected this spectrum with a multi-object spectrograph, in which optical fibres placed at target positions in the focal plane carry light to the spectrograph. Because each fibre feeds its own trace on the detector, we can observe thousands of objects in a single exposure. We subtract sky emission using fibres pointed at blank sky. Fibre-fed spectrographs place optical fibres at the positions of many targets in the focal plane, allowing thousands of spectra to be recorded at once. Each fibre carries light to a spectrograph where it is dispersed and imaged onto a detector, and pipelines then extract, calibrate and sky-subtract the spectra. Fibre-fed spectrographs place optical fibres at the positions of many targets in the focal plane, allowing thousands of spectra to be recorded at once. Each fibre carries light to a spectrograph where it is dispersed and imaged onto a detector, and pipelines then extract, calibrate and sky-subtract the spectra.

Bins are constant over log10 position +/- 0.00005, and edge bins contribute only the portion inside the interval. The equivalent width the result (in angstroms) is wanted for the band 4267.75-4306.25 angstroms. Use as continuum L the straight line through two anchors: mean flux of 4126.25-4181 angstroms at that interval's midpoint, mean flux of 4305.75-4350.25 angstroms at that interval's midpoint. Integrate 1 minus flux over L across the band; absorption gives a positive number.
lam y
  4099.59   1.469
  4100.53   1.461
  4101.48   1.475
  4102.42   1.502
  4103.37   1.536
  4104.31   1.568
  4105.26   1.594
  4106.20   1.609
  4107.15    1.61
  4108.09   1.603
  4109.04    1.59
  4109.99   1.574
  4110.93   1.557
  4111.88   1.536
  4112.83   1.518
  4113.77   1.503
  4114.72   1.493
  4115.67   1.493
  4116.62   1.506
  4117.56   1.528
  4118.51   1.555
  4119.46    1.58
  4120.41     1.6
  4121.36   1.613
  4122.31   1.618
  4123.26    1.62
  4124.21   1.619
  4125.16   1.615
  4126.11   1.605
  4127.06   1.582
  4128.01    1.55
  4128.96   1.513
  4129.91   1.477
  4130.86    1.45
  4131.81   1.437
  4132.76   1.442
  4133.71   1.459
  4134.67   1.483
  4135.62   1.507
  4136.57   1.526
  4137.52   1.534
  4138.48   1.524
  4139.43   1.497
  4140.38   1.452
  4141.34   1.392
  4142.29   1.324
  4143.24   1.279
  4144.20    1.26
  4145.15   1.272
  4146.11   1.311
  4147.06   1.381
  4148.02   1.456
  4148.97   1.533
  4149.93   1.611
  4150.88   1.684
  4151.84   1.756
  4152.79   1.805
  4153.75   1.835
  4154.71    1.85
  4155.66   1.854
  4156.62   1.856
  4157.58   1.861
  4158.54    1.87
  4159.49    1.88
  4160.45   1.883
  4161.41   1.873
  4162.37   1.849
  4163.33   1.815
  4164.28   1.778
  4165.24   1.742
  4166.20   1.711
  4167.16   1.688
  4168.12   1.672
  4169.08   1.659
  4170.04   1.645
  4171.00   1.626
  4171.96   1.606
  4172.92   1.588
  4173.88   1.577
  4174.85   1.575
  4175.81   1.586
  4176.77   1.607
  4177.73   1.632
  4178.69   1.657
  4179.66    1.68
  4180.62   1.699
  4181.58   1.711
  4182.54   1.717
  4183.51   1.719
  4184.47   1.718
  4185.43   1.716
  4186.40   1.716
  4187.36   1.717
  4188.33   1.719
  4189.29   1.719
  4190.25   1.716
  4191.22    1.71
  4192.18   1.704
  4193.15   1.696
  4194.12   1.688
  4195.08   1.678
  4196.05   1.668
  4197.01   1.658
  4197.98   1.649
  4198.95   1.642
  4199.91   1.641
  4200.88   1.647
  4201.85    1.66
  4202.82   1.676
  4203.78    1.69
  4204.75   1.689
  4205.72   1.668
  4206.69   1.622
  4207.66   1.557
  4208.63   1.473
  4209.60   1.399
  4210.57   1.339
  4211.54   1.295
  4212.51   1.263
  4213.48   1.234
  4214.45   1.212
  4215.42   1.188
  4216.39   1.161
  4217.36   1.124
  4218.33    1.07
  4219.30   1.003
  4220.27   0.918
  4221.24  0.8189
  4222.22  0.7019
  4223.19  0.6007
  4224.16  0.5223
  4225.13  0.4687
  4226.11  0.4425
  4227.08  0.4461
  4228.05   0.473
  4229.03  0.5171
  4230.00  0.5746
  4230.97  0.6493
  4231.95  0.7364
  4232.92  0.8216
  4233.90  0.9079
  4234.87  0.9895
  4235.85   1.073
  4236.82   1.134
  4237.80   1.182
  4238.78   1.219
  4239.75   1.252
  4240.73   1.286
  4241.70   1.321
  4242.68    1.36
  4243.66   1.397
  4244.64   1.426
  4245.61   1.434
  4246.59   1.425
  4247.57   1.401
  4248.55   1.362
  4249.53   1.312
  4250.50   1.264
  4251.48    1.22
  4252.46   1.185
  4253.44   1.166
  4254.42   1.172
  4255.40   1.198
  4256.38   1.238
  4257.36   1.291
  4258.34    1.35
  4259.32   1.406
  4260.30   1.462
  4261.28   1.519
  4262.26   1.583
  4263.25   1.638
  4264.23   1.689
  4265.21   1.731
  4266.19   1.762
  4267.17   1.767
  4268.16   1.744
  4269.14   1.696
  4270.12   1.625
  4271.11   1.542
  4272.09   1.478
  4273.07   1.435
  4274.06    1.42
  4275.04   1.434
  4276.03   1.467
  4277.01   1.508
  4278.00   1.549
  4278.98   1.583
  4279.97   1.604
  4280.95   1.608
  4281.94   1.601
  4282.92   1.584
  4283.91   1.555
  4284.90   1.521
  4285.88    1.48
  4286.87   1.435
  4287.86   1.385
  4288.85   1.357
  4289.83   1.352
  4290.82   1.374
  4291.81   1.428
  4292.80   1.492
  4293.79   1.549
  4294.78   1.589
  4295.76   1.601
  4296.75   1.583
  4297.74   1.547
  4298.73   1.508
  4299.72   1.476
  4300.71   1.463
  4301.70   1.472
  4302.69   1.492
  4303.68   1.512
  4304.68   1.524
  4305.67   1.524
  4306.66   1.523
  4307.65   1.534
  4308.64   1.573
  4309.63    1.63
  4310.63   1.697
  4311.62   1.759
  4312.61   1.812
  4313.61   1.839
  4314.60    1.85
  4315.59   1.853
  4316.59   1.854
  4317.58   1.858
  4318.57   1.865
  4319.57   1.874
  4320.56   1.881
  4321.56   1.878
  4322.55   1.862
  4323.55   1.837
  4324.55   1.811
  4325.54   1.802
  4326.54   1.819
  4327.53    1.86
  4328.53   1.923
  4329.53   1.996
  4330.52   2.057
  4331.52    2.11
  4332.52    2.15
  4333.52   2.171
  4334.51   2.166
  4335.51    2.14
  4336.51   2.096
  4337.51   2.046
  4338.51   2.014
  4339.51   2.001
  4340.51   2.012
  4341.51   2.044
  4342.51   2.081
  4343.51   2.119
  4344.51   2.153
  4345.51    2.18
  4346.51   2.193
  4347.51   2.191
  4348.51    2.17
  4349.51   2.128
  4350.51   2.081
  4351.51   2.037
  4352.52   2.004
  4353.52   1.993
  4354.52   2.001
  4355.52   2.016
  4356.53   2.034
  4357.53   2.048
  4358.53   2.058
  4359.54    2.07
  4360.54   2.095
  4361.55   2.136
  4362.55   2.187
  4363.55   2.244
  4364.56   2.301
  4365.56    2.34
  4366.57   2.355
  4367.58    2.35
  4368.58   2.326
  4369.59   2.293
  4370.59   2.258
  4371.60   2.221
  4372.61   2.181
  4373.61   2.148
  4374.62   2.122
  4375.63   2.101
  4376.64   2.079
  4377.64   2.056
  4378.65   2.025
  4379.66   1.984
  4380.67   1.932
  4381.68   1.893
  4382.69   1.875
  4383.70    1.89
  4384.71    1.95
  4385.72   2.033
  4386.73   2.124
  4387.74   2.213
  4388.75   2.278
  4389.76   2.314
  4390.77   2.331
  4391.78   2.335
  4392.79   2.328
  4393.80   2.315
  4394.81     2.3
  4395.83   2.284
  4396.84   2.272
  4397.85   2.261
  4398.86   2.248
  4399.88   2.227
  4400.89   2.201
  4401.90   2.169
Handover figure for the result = 7.15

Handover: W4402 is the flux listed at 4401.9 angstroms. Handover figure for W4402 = 2.169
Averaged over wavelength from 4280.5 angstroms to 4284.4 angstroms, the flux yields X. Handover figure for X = 1.59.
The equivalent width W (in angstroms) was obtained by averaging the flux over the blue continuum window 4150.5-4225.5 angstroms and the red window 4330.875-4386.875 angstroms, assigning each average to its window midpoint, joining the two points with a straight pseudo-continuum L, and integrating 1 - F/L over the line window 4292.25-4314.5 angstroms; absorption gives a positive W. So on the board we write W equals 4.0 angstroms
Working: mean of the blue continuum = 1.56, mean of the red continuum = 2.11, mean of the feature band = 1.58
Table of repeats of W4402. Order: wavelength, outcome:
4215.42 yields 1.188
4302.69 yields 1.492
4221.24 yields 0.8189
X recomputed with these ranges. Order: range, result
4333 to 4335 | 2.17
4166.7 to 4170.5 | 1.67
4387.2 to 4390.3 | 2.27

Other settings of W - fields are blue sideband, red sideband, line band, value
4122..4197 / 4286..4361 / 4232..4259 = 7.9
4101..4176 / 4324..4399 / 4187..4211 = 1.3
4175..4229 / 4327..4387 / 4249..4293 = 6.1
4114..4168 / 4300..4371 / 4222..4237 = 9.2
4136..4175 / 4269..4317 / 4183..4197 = -0.8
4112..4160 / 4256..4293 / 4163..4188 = -2.0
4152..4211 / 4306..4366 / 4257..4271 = 1.9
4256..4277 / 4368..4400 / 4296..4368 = -1.4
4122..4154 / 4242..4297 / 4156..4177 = -3.2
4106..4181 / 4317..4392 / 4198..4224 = 6.4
